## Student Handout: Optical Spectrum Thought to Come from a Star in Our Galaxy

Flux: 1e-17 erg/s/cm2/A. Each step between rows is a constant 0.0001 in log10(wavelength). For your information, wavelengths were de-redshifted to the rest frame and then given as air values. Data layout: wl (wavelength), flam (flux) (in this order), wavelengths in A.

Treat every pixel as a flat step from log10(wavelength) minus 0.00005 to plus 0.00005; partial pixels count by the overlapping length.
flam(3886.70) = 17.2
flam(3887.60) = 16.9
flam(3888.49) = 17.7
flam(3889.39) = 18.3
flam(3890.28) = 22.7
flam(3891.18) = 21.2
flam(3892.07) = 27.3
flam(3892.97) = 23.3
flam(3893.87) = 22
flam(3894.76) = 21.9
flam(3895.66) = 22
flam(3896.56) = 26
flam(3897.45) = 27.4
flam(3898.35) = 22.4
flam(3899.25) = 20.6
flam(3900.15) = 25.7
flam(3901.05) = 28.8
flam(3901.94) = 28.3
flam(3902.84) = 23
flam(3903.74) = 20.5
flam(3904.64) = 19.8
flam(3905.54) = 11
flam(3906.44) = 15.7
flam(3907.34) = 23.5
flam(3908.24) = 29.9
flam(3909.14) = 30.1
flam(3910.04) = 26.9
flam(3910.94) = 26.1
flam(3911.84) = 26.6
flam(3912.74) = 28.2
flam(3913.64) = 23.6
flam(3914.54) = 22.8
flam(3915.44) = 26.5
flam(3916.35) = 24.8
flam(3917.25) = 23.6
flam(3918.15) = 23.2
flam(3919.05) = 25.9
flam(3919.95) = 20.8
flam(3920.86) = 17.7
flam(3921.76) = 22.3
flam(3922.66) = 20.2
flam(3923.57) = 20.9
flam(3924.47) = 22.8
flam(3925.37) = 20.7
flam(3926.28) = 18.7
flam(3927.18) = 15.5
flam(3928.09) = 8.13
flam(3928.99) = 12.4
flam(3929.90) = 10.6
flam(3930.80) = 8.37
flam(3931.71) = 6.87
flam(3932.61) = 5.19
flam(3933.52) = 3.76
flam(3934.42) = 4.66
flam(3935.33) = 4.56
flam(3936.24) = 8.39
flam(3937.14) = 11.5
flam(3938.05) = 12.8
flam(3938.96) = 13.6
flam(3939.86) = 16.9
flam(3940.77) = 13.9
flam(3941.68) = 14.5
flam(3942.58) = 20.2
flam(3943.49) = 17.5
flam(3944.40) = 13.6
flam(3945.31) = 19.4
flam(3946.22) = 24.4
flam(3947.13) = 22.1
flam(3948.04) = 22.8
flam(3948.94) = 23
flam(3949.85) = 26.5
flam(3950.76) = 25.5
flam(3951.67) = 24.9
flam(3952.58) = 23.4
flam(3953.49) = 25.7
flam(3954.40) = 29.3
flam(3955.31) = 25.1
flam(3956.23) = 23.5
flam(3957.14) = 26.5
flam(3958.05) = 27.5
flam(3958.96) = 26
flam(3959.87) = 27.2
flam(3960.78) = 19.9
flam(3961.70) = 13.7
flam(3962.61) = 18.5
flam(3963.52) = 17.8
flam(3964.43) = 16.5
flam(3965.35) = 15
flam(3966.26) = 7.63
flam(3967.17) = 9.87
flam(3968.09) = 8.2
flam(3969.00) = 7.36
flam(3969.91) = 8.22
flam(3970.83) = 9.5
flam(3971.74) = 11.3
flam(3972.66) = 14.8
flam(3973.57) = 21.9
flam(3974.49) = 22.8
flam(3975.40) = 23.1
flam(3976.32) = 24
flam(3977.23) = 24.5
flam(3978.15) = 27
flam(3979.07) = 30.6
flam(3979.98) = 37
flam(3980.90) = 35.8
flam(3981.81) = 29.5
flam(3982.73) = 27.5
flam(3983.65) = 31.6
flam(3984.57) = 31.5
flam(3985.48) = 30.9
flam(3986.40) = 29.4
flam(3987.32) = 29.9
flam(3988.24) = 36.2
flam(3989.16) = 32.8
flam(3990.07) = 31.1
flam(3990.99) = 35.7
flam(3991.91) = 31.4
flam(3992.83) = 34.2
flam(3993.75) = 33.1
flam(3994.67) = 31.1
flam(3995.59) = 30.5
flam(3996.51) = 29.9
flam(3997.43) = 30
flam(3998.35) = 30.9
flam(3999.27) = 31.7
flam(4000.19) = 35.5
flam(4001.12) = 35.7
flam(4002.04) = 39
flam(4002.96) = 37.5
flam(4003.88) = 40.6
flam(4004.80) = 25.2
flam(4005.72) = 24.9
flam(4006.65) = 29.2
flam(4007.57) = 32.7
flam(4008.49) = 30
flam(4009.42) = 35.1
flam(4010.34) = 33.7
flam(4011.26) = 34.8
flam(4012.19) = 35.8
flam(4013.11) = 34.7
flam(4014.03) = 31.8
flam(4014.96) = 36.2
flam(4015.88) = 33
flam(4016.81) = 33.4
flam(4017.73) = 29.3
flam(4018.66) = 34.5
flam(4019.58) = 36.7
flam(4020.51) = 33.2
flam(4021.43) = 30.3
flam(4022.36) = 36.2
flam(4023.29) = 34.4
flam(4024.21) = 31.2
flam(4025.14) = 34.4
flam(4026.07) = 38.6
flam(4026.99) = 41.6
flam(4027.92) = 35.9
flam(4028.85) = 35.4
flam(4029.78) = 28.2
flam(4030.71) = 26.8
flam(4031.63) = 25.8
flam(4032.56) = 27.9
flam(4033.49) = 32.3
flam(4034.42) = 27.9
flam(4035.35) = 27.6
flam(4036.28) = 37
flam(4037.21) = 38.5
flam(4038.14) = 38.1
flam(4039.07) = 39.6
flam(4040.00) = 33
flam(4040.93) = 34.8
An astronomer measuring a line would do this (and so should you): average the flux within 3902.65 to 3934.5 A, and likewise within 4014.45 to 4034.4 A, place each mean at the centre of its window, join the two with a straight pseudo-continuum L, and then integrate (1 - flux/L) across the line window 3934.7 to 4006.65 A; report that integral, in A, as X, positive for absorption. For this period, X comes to 6.9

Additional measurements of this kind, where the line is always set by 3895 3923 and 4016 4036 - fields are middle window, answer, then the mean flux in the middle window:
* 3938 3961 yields 4.2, 21.9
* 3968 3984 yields 3.7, 22.2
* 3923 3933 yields 4.5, 13.8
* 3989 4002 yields -1.0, 32.6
